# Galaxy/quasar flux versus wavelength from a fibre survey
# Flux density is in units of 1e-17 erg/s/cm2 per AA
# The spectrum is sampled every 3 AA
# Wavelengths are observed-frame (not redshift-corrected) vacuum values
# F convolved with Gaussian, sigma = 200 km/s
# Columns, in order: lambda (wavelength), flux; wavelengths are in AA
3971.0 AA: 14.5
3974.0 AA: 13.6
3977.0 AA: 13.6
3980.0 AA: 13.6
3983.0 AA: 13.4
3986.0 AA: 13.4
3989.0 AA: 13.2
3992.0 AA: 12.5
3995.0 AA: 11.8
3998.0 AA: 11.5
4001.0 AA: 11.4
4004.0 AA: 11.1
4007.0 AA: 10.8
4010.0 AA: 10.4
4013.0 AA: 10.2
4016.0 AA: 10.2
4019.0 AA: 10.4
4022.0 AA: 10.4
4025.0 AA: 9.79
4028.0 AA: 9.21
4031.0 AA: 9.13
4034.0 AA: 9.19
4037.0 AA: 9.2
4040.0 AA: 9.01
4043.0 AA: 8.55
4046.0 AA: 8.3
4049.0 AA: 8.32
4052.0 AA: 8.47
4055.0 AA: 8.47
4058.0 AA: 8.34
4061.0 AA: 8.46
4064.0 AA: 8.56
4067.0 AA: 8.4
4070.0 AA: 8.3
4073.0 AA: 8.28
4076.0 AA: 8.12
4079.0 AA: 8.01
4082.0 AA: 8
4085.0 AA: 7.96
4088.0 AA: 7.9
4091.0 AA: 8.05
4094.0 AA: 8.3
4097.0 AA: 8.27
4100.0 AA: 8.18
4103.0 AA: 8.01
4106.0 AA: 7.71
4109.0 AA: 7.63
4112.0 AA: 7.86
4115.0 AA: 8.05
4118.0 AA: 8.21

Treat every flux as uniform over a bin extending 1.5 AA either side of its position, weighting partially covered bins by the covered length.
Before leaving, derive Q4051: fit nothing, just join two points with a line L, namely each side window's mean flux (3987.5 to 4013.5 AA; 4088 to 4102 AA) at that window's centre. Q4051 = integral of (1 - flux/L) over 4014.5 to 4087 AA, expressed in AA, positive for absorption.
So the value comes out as 6.91 AA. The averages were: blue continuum 11.5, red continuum 8.16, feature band 8.79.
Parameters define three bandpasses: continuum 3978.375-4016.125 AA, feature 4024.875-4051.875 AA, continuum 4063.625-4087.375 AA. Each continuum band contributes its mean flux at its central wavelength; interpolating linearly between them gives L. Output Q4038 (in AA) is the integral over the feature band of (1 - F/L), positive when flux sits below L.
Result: 2.8 AA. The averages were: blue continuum 11.9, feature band 8.9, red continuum 8.18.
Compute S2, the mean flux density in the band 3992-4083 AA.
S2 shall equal 9.4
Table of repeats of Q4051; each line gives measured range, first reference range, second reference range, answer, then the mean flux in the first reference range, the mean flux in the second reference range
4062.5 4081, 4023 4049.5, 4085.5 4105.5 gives 0.4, 9.02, 8.09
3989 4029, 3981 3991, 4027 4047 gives 1.7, 13.3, 8.95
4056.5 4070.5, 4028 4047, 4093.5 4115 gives 0.2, 8.94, 7.98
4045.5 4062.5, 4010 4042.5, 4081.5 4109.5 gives 1.1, 9.67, 8.01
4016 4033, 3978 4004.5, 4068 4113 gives 1.9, 12.5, 8.04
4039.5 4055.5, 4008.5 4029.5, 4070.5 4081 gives 1.1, 10.1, 8.15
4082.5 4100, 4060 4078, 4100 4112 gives -0.1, 8.34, 7.84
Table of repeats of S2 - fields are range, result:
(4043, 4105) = 8.24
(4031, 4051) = 8.78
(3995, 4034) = 10.4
